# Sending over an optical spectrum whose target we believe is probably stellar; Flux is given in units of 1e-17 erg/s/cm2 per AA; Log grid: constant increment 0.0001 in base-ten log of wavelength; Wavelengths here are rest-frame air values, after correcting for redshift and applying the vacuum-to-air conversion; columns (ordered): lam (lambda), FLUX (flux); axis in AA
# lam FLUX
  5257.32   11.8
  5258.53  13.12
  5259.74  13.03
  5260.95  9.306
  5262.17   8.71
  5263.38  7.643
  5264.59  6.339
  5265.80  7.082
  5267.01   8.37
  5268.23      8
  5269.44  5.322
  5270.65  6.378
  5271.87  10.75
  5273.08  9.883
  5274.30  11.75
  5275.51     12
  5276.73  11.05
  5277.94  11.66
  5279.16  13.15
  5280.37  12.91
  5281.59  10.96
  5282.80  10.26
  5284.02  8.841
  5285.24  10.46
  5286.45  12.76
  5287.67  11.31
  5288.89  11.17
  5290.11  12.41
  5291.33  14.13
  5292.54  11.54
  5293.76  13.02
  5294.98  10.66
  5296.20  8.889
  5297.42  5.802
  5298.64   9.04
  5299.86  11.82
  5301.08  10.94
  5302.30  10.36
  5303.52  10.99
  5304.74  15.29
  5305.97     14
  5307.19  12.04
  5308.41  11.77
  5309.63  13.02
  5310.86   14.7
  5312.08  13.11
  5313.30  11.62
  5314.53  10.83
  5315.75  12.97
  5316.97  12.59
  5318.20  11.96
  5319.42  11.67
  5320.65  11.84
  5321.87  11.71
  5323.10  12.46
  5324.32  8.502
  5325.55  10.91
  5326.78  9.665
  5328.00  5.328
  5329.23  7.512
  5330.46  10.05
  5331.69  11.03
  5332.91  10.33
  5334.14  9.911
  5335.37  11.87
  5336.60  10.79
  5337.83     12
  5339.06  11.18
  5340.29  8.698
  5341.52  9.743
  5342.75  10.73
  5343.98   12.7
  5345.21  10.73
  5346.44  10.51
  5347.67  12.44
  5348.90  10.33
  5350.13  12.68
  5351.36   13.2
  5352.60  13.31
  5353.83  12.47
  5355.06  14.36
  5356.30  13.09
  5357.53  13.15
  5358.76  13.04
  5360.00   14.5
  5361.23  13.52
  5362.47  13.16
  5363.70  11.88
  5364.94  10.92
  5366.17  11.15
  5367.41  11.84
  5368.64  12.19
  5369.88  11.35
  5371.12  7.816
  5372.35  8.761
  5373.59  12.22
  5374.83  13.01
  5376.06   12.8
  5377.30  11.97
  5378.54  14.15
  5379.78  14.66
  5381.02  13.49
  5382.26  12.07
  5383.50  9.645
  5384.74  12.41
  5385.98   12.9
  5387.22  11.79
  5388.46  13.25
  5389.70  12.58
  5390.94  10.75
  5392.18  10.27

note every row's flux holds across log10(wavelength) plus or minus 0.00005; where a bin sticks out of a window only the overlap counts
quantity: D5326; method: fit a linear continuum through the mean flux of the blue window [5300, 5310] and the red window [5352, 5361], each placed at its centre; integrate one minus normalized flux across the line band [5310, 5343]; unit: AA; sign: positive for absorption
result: 4.76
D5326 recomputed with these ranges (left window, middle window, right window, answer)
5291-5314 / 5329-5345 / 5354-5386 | 1.9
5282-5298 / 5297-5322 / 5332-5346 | -2.3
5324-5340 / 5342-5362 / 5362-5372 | -3.5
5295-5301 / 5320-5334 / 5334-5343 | 0.4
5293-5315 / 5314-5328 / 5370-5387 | 0.6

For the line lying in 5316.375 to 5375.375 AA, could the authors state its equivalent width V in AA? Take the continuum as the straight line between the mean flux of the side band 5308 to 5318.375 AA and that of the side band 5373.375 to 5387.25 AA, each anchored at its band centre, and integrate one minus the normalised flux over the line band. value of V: 5.8 AA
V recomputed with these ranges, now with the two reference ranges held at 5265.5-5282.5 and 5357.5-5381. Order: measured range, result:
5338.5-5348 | 0.68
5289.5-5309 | -1.51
